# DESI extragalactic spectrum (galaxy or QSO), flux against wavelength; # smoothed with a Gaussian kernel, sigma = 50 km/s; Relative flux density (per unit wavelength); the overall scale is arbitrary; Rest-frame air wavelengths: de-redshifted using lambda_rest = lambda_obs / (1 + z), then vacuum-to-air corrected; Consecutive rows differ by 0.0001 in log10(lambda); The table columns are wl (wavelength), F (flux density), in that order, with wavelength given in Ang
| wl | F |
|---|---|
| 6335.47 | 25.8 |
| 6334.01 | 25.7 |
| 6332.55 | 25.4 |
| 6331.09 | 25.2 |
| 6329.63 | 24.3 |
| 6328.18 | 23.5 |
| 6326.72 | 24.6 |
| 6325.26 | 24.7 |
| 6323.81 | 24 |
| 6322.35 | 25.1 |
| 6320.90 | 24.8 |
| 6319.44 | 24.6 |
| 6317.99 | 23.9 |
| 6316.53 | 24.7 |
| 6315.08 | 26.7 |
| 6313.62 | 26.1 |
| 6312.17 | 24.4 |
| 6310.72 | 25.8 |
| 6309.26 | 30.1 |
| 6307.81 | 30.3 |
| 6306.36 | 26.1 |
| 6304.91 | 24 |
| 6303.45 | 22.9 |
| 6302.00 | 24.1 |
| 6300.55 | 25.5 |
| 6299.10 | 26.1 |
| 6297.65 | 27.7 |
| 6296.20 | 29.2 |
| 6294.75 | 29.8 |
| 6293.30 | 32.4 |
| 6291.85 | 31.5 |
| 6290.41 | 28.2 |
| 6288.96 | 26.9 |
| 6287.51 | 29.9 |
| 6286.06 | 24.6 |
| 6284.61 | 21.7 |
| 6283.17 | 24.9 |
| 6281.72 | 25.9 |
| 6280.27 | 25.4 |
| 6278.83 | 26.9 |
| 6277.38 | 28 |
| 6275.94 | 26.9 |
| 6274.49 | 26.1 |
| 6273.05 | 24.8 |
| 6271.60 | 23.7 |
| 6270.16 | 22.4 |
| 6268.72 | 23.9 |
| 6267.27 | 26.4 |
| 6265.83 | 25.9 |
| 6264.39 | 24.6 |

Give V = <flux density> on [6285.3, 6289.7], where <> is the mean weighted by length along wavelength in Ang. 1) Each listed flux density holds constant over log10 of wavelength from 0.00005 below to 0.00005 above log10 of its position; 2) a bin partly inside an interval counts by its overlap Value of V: 27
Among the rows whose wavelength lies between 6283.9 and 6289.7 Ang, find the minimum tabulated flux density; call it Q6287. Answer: 21.7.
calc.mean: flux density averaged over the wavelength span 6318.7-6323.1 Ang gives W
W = 24.8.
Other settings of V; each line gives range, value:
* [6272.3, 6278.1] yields 26.4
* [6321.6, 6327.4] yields 24.6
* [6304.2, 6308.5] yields 26.8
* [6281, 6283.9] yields 25.4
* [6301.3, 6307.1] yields 24.3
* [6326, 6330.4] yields 24.2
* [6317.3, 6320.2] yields 24.3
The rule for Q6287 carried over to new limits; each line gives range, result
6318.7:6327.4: 24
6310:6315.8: 24.4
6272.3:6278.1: 24.8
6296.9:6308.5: 22.9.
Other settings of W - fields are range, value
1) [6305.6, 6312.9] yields 27.3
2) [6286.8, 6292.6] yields 29.2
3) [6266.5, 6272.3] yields 24.1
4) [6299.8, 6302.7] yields 24.8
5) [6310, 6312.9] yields 25.2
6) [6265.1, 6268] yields 26.1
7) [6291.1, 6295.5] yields 31.2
